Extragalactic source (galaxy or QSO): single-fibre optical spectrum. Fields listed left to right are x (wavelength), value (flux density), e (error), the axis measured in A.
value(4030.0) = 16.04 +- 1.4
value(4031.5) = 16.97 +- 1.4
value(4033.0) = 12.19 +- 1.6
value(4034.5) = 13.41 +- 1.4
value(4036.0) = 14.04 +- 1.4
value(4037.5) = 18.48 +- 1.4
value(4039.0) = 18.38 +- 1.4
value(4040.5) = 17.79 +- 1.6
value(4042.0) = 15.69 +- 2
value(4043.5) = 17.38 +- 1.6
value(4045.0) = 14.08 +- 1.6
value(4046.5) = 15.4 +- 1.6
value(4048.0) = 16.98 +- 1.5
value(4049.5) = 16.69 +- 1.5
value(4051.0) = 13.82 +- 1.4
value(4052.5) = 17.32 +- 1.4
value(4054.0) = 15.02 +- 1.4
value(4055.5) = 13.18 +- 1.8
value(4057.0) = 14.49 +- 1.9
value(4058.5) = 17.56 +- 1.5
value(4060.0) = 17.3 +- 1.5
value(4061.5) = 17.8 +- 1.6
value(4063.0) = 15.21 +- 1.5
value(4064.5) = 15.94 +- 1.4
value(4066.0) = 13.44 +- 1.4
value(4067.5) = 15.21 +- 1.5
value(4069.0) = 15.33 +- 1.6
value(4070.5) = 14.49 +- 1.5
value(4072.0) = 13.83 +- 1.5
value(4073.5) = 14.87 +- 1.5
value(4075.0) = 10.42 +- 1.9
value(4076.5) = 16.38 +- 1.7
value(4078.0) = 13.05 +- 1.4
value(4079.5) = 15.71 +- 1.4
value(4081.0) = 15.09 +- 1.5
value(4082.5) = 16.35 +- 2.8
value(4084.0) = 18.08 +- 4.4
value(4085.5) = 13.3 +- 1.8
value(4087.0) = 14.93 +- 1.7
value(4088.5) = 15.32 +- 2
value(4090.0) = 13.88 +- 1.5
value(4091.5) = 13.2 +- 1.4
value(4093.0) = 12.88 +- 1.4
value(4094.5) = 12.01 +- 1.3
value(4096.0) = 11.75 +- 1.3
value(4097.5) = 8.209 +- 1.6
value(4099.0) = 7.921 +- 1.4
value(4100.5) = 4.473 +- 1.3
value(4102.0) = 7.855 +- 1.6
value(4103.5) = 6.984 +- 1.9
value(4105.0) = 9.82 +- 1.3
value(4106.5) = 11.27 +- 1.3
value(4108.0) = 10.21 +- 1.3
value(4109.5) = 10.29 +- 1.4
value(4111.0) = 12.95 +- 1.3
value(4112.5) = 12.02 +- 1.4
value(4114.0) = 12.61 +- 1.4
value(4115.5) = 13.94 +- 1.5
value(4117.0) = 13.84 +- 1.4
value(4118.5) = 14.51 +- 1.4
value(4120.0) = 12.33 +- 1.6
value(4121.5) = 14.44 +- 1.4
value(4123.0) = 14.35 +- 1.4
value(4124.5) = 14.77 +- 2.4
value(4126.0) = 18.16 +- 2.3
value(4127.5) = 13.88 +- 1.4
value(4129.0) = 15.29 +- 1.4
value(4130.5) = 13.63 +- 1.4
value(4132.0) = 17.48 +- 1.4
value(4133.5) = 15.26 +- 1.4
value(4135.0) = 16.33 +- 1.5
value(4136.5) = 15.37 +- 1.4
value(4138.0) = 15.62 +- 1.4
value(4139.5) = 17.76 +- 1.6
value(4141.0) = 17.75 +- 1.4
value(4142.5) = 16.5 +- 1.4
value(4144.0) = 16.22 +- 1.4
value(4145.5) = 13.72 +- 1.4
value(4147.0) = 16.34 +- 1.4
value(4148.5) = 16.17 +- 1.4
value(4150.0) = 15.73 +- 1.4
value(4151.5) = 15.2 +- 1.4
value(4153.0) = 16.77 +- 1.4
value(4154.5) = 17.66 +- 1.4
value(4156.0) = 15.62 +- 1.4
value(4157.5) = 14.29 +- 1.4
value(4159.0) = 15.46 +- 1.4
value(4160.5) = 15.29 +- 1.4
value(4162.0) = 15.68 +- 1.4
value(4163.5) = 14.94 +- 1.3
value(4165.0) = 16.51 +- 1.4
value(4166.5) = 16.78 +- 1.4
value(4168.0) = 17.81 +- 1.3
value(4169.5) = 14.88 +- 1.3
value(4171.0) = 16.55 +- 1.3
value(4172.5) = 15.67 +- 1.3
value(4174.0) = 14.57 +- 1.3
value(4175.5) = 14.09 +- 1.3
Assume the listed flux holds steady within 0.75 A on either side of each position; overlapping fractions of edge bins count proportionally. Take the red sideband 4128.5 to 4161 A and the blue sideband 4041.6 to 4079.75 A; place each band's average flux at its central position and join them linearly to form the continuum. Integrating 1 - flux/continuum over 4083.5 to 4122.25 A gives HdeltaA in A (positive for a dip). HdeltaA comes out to 9.3 A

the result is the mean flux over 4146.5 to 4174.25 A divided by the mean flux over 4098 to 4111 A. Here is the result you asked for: 1.8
